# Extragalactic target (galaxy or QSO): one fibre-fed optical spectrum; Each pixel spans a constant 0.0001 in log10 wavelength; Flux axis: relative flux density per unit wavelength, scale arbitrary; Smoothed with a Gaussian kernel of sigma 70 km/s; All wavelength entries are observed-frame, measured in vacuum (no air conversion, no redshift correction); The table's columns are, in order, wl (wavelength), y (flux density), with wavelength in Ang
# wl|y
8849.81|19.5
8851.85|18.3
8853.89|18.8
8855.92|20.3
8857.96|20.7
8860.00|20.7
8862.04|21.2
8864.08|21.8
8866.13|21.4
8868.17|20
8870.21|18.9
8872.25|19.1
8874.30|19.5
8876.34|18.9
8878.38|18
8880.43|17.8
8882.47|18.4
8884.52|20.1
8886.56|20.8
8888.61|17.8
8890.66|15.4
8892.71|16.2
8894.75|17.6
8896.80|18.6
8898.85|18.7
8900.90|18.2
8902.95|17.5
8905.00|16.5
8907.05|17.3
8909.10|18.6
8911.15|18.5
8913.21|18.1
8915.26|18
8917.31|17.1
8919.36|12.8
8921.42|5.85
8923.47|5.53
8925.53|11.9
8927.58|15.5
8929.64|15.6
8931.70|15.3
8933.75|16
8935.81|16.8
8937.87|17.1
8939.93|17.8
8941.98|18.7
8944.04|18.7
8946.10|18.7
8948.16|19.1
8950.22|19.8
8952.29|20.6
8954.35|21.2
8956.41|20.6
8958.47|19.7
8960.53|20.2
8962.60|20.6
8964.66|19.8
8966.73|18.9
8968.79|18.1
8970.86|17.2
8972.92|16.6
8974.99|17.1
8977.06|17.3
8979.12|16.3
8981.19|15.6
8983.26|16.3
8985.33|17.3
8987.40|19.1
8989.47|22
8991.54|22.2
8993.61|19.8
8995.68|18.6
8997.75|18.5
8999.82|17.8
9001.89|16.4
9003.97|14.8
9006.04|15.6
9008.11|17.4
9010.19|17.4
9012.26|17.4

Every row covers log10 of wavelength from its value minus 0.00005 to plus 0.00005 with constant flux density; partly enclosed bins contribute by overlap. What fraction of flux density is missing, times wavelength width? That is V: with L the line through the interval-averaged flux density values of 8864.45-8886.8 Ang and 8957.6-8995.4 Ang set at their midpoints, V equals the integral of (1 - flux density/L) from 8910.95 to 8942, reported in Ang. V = 6.77 Ang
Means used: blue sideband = 19.4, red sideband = 18.6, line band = 14.8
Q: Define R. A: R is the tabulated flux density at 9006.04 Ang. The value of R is 15.6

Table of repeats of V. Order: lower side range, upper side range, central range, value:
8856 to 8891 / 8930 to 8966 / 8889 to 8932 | 7.83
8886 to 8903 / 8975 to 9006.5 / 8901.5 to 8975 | 2.76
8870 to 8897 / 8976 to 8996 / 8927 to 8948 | 1.43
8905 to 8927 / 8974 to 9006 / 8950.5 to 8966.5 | -3.76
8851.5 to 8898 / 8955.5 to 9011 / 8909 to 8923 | 2.86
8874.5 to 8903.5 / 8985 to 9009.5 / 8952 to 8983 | -0.46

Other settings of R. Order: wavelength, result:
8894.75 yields 17.6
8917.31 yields 17.1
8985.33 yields 17.3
